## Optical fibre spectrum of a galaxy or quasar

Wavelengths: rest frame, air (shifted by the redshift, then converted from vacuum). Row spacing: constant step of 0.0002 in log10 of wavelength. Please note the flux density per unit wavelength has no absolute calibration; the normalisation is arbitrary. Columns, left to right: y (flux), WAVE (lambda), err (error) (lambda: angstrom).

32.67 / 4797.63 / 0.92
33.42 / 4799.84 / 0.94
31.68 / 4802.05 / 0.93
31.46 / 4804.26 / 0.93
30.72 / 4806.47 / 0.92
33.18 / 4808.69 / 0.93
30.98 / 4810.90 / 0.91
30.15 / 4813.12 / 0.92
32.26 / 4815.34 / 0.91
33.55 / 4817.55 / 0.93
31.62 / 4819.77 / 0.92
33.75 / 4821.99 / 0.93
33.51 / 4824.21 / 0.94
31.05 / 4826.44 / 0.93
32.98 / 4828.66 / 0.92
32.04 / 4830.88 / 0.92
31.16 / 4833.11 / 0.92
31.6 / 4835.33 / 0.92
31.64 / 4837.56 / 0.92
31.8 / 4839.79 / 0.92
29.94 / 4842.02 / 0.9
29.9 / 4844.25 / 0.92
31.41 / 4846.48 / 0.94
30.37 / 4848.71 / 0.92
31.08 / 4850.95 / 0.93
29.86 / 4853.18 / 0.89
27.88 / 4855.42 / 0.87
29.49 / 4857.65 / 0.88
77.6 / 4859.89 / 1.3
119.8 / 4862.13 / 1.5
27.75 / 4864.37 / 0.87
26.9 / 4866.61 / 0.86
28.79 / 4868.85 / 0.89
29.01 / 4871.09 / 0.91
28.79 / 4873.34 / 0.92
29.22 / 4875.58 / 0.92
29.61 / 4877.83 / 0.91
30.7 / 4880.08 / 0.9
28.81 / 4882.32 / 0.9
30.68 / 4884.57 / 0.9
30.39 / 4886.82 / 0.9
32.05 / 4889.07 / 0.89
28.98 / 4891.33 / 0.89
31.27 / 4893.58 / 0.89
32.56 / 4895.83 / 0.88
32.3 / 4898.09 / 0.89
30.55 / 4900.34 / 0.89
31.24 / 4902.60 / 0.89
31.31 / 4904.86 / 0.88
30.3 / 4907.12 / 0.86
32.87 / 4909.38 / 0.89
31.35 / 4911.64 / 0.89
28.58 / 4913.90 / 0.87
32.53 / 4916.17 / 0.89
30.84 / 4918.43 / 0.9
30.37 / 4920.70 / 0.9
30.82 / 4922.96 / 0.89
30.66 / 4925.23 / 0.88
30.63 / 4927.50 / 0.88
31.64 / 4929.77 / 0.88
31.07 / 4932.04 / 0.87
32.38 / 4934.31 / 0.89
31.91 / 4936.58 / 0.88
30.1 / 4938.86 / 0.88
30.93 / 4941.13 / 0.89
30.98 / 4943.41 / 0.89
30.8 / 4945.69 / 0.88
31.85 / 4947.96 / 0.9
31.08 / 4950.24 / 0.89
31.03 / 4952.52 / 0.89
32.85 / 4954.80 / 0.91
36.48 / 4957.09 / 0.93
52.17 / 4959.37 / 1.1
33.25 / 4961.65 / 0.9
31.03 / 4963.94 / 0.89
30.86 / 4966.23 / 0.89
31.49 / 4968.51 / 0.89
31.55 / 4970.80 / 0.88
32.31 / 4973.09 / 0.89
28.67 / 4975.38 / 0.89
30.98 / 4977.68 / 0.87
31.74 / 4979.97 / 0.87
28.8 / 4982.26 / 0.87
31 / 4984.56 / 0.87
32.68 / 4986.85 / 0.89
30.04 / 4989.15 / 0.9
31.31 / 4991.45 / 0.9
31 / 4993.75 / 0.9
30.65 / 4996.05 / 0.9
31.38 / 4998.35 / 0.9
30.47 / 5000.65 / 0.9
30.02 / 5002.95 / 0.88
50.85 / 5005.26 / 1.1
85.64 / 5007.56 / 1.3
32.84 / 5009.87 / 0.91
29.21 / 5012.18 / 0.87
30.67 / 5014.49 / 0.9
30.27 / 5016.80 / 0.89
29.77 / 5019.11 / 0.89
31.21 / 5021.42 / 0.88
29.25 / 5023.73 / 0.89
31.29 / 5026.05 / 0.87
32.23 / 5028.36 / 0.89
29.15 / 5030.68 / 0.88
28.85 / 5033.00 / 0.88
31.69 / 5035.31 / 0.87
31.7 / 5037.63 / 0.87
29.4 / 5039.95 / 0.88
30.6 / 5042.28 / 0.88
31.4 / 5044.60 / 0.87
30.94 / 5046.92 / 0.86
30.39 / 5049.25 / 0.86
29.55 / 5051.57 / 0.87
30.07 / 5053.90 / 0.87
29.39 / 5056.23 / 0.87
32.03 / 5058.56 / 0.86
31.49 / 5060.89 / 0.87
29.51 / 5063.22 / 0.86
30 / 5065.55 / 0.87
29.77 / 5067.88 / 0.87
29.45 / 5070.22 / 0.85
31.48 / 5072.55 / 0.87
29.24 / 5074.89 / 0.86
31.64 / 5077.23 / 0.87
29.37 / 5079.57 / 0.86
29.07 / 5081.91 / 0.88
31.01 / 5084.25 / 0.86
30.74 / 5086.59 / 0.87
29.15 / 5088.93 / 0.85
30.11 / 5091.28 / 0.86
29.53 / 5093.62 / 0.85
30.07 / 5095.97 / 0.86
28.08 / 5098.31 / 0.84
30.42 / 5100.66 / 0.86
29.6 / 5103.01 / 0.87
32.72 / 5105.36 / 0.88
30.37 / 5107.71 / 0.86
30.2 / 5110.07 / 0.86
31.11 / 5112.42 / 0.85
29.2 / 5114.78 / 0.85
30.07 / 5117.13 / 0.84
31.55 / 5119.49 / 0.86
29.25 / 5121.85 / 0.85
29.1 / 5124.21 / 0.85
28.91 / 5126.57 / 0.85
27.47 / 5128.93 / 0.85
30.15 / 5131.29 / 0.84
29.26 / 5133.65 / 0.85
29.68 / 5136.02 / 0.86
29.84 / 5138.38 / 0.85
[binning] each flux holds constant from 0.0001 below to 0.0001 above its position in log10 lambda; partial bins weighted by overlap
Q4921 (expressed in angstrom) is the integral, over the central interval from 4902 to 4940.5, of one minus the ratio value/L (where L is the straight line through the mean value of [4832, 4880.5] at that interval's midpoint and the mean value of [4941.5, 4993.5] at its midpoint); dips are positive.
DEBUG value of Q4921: 3.24 angstrom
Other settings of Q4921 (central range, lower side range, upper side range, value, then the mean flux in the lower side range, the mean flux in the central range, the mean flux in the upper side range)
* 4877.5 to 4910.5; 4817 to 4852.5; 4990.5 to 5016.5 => 2.7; 31.7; 30.9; 37.5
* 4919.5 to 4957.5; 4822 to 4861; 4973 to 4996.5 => 0.4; 33.7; 31.4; 30.8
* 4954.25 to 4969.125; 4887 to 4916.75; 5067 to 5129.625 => -2.4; 31.2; 35.7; 30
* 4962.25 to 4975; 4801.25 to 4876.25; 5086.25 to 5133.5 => 0.4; 34.9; 31.4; 29.9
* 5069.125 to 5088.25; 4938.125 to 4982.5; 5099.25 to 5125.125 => 0.4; 32.5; 30.2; 30.3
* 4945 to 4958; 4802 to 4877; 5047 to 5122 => 0.2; 34.8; 32.3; 30.2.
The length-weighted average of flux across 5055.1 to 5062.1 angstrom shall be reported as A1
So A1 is 31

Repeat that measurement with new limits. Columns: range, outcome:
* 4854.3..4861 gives 45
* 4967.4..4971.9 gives 31.5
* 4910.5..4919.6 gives 30.8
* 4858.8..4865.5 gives 74.9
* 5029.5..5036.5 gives 29.9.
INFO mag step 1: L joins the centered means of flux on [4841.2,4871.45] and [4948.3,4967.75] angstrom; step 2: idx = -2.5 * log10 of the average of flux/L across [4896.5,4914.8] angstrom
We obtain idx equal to 0.194 mag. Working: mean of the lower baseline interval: 39.6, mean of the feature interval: 31.1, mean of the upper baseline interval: 34.7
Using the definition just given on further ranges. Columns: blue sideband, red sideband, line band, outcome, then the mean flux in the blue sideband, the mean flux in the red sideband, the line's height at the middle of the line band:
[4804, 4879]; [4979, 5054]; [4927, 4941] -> 0.084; 34.8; 32.9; 33.8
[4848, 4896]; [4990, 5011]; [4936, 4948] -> 0.216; 36.1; 39.2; 37.8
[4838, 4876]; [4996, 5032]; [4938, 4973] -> 0.099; 37.7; 35.4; 36.3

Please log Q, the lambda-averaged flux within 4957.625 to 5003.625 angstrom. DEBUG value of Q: 32.1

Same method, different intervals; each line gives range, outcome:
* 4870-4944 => 30.8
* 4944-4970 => 33.8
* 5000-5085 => 32.5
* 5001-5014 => 44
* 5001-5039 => 35.1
